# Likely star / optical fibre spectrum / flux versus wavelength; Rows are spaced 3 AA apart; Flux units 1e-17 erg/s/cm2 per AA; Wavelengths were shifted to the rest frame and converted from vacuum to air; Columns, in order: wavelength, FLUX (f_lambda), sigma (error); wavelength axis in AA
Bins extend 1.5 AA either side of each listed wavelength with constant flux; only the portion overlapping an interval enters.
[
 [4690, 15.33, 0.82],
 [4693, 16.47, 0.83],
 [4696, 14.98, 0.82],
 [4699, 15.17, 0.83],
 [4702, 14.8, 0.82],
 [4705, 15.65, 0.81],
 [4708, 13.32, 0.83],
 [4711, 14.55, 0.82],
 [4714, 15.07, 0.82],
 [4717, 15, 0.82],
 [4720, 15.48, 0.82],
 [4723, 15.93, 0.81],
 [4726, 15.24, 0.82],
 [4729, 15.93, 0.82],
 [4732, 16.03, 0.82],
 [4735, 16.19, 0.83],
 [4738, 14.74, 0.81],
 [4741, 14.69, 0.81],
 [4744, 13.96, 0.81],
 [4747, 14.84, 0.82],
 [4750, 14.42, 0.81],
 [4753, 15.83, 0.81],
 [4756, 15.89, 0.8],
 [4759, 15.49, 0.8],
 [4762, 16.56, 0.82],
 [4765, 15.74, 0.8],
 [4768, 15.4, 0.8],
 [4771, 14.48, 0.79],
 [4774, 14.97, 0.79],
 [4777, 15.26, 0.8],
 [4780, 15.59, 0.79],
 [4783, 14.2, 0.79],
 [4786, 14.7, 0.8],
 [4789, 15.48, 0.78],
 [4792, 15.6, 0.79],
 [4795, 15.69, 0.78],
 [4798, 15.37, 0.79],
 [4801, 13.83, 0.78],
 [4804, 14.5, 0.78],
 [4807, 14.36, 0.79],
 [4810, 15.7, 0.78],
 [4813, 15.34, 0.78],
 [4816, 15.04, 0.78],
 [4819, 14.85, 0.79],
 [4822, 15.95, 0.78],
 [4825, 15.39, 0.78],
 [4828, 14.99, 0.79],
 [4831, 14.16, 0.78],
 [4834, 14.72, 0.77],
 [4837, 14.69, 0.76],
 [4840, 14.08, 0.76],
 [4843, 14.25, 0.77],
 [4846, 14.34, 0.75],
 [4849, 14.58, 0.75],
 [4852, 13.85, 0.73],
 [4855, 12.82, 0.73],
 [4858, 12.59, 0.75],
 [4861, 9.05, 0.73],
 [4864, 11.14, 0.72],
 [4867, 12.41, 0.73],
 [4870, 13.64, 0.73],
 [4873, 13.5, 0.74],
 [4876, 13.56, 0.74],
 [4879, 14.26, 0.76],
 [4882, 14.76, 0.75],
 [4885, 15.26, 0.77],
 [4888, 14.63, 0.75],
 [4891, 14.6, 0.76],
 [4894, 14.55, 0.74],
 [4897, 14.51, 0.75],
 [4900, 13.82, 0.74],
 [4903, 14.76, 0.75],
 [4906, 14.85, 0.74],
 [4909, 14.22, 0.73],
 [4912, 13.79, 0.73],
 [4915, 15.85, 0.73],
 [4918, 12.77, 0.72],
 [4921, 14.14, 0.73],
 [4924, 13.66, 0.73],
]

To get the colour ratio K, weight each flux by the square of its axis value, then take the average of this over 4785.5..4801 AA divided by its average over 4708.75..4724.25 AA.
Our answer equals 1.04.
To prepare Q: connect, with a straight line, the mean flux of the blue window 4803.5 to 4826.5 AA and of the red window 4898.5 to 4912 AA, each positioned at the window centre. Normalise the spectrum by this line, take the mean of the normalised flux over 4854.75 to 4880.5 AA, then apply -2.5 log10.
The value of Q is 0.17 mag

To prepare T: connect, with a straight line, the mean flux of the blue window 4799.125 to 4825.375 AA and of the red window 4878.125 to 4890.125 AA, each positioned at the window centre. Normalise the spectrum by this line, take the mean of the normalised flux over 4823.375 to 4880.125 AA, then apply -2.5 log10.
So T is 0.10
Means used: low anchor 15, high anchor 14.7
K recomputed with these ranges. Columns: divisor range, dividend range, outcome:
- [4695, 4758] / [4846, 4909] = 0.96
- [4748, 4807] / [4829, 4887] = 0.92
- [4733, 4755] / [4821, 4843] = 1.02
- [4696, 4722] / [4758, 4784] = 1.05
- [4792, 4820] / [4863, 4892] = 0.95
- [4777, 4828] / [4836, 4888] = 0.91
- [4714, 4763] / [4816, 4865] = 0.94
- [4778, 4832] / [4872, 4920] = 0.99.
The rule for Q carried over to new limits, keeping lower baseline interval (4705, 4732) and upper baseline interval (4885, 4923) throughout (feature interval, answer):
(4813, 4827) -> -0.040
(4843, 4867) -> 0.150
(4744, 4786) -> -0.018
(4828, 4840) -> 0.012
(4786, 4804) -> -0.018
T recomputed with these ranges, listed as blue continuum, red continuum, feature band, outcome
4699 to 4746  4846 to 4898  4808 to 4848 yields -0.07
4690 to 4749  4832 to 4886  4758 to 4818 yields -0.06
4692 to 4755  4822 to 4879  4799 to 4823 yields -0.06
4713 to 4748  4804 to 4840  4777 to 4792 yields 0.00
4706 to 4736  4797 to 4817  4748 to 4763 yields -0.03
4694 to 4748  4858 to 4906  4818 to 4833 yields -0.07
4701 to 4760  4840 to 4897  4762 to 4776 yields -0.04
